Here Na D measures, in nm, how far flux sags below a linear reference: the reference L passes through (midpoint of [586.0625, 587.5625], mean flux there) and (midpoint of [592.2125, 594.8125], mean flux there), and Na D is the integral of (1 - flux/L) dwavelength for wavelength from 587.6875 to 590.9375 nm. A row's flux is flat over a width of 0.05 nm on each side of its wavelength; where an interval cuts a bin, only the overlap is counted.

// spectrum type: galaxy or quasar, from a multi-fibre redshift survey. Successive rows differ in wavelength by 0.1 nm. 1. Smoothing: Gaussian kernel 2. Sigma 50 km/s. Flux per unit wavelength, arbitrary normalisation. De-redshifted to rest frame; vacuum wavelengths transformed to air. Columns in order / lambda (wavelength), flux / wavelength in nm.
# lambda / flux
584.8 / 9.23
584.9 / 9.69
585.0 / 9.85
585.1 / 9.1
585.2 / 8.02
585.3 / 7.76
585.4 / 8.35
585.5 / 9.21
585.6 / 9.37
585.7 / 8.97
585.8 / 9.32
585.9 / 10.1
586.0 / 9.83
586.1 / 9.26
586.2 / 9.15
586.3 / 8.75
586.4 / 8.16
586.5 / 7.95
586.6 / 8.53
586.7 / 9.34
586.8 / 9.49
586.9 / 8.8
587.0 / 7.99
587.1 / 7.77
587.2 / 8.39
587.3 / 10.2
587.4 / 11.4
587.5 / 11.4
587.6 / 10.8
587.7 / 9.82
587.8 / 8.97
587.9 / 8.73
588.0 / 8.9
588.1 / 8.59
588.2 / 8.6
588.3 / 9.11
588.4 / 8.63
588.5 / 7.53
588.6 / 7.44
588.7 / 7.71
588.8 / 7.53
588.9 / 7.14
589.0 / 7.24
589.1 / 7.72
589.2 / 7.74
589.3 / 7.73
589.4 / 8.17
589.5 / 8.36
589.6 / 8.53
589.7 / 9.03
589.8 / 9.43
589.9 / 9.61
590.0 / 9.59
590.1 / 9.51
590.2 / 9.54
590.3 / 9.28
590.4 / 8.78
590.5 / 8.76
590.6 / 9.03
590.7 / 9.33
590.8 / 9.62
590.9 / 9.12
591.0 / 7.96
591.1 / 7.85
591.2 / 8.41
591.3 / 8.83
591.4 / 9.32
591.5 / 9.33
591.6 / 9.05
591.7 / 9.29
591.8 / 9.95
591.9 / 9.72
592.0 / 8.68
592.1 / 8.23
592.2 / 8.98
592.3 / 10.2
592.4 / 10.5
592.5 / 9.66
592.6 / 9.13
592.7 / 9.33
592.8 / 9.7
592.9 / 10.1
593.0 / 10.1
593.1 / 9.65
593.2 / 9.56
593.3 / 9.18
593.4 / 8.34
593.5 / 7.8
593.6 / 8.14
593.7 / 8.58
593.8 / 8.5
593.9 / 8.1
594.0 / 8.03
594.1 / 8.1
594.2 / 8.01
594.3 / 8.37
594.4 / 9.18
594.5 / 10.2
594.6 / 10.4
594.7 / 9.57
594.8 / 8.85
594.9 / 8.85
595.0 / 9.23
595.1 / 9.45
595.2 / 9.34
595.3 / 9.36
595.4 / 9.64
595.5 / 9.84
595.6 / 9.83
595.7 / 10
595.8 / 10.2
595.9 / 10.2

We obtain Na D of 0.18 nm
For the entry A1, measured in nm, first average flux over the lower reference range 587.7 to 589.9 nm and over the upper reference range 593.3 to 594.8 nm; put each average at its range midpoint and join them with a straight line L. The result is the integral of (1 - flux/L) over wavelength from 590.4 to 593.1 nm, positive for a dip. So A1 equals -0.23 nm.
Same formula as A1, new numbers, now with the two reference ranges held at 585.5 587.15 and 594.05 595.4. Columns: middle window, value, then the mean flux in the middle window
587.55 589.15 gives 0.10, 8.4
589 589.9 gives 0.07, 8.35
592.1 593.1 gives -0.06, 9.66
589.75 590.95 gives -0.03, 9.3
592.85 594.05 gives 0.04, 8.84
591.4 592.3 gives -0.01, 9.22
